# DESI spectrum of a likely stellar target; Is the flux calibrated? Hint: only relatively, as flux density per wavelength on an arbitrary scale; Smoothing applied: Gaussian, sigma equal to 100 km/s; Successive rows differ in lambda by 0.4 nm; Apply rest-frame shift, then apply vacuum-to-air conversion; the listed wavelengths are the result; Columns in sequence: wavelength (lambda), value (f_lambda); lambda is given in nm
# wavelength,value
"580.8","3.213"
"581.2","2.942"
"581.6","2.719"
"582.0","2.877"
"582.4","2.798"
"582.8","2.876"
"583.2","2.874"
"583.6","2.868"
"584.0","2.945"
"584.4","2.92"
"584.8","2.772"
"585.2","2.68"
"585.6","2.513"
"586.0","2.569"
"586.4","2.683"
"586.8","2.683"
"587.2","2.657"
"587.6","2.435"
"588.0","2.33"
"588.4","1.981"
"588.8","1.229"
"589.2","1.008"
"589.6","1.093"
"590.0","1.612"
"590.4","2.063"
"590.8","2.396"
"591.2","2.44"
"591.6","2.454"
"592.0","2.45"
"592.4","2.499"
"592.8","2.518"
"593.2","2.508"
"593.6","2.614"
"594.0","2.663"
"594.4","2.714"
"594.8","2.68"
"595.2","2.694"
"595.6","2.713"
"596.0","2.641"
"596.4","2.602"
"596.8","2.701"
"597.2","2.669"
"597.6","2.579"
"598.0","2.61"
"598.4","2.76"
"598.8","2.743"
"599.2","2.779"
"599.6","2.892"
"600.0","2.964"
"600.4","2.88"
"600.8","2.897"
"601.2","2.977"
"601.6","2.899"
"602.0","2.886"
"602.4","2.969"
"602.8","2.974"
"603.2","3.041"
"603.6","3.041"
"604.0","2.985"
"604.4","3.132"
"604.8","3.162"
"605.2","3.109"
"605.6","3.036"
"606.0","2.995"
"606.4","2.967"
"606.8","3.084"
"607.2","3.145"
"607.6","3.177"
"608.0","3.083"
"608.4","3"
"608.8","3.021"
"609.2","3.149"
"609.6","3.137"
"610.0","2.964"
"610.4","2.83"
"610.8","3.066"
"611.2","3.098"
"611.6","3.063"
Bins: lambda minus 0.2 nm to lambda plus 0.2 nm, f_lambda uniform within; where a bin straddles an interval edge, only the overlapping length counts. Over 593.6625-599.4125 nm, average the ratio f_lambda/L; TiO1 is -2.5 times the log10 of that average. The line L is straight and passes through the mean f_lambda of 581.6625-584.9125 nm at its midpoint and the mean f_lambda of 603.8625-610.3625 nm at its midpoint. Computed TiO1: 0.11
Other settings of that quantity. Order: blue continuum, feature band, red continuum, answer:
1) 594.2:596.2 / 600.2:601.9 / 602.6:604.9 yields 0.01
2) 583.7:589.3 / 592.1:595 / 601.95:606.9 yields 0.03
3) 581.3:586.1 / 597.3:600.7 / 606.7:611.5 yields 0.07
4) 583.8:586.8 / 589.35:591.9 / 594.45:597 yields 0.32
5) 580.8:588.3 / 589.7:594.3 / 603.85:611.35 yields 0.20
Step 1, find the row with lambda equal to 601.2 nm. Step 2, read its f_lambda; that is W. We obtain 2.977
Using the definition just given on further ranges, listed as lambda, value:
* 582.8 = 2.876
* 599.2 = 2.779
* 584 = 2.945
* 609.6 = 3.137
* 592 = 2.45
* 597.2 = 2.669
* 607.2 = 3.145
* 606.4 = 2.967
